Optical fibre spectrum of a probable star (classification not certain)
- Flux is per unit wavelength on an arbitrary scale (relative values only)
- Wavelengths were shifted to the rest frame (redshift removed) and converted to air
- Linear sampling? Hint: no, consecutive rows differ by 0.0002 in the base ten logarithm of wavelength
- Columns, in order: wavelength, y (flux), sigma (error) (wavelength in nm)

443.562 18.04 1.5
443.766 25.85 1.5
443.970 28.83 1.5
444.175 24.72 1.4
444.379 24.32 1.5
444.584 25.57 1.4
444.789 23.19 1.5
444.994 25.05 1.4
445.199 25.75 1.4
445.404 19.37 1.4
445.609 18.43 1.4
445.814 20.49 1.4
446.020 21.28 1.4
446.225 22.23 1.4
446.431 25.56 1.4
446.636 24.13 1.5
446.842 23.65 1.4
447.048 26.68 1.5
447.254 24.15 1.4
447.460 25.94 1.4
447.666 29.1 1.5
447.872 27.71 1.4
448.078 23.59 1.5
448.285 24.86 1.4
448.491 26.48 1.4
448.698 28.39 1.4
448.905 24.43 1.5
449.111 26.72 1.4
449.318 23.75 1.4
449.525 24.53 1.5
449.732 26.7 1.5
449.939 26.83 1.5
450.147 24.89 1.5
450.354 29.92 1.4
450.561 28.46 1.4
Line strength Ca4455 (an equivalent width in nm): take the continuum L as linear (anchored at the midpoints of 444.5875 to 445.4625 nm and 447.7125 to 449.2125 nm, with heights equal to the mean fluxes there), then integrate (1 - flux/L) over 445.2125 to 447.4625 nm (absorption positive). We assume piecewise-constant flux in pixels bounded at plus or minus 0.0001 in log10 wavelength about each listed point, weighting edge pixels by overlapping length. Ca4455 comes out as 0.17 nm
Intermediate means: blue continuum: 23.8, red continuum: 26.1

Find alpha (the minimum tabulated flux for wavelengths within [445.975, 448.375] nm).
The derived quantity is 21.28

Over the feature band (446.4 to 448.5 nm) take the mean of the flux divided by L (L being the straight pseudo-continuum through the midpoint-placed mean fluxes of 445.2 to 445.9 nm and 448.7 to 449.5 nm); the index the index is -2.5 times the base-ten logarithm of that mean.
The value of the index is -0.12 mag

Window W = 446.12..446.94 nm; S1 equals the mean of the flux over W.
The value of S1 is 23.9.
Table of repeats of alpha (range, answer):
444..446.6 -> 18.43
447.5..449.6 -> 23.59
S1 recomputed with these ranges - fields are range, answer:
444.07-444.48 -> 24.6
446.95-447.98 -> 26.7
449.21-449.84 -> 25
